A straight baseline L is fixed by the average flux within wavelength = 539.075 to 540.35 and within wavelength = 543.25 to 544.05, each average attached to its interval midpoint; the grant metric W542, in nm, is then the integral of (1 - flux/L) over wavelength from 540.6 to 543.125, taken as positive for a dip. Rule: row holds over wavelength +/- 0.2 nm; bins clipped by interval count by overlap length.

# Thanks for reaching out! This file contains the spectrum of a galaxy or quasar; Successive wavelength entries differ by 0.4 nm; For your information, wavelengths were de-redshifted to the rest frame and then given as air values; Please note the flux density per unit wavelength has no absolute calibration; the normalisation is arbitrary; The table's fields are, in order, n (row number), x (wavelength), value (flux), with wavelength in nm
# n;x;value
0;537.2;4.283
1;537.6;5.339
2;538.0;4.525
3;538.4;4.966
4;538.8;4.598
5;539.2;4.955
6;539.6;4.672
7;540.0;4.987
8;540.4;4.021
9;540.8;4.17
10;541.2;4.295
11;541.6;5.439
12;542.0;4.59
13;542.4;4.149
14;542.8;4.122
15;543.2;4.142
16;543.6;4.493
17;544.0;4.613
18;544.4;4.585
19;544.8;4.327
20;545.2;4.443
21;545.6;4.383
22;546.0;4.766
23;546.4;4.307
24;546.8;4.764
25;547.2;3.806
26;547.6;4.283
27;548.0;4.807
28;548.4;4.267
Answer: 0.09 nm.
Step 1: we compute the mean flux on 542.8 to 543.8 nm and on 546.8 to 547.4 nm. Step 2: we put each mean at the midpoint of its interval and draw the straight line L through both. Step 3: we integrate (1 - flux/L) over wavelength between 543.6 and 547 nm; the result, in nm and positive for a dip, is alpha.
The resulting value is -0.263 nm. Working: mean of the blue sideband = 4.28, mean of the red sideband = 4.13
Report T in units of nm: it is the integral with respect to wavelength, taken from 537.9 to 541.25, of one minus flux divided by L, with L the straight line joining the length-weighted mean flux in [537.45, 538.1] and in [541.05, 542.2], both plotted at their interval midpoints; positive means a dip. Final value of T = 0.20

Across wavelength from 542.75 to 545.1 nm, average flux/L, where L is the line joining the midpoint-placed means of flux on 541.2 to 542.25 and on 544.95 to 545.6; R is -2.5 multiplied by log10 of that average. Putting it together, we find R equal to 0.04 mag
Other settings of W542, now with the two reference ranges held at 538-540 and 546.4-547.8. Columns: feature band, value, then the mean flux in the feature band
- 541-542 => -0.04 nm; 4.81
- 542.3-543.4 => 0.10 nm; 4.14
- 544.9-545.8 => 0.00 nm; 4.4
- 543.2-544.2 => 0.01 nm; 4.47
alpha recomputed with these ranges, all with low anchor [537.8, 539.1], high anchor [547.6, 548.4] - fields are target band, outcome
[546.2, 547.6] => 0.08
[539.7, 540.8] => 0.05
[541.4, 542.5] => -0.03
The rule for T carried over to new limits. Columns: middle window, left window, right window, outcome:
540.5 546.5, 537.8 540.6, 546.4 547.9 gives 0.04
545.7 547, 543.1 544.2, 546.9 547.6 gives -0.13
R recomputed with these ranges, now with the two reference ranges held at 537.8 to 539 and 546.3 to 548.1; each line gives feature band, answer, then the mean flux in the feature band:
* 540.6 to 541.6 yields 0.029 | 4.47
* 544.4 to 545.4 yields 0.009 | 4.42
